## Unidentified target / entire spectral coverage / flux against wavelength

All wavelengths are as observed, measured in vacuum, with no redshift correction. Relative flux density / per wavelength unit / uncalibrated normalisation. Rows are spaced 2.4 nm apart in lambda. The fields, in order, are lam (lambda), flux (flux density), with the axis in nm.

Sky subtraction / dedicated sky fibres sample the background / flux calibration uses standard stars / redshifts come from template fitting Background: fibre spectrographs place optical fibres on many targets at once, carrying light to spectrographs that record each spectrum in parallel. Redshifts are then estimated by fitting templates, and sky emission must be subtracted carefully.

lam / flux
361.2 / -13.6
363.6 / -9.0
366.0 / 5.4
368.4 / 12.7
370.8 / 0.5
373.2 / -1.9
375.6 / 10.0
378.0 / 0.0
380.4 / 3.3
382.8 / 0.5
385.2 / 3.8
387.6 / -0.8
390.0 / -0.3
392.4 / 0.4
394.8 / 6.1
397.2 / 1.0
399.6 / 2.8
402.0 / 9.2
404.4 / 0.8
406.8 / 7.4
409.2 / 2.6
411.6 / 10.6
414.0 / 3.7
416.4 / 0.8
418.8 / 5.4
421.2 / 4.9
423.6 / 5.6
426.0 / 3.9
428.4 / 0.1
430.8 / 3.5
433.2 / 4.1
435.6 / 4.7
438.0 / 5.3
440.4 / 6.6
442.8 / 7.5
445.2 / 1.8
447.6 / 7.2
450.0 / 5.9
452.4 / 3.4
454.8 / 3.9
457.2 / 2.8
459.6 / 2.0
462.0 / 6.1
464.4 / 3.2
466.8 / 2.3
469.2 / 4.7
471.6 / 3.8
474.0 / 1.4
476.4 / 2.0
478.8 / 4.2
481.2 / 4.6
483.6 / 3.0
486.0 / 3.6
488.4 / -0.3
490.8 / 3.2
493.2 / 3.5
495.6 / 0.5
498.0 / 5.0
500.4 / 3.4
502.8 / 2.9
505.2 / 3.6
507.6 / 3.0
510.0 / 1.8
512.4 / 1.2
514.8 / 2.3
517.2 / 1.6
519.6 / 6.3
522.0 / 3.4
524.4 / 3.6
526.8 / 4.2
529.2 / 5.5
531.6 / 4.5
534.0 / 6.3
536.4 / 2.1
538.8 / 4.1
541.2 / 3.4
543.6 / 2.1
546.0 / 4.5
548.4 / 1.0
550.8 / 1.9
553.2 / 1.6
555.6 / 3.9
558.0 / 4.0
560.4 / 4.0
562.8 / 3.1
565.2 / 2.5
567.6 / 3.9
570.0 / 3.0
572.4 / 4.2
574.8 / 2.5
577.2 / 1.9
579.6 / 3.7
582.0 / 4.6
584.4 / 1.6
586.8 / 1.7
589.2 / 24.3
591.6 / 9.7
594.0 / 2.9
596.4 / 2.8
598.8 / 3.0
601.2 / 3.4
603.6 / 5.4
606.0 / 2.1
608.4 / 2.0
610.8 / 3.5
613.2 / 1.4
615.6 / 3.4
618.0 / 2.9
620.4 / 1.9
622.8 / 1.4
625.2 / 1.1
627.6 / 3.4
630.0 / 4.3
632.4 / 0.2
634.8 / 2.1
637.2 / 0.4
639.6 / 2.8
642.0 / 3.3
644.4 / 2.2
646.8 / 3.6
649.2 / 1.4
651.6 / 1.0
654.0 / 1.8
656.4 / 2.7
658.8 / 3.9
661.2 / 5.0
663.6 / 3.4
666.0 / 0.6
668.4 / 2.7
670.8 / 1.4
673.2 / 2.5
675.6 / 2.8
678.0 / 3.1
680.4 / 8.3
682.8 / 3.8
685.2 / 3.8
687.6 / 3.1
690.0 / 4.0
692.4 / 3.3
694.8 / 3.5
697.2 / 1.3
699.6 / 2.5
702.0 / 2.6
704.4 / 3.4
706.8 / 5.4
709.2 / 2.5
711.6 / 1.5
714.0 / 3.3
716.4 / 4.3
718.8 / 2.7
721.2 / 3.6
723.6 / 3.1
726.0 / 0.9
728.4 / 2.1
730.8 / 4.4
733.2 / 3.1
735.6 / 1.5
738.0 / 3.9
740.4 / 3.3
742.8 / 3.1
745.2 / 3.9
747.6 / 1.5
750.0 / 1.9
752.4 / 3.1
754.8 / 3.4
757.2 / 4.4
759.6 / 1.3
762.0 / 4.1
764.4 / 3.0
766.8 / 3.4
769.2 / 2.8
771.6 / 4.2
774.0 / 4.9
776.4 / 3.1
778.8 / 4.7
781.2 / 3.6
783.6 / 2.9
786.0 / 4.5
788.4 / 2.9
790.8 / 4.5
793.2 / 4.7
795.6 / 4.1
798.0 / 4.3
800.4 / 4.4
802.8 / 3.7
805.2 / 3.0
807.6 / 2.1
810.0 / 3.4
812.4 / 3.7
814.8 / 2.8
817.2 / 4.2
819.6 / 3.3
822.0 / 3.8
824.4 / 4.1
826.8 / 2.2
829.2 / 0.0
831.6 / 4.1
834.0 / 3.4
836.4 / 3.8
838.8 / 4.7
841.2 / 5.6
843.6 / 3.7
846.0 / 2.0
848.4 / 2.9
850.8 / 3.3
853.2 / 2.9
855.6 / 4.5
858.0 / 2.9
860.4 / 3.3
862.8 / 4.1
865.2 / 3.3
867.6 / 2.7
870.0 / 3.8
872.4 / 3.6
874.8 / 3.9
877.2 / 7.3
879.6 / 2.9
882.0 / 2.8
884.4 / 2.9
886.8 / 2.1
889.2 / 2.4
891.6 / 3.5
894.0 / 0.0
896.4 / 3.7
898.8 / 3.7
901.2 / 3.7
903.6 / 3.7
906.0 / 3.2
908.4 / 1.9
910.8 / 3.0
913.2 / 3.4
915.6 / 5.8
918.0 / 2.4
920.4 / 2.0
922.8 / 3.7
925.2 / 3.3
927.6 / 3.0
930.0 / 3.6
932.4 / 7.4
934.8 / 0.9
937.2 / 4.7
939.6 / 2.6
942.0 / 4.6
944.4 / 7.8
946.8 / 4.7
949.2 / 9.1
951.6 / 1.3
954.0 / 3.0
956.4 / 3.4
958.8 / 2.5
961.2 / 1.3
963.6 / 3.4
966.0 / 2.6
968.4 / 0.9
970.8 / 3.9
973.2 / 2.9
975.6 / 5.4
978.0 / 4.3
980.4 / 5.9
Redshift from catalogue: 0.827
